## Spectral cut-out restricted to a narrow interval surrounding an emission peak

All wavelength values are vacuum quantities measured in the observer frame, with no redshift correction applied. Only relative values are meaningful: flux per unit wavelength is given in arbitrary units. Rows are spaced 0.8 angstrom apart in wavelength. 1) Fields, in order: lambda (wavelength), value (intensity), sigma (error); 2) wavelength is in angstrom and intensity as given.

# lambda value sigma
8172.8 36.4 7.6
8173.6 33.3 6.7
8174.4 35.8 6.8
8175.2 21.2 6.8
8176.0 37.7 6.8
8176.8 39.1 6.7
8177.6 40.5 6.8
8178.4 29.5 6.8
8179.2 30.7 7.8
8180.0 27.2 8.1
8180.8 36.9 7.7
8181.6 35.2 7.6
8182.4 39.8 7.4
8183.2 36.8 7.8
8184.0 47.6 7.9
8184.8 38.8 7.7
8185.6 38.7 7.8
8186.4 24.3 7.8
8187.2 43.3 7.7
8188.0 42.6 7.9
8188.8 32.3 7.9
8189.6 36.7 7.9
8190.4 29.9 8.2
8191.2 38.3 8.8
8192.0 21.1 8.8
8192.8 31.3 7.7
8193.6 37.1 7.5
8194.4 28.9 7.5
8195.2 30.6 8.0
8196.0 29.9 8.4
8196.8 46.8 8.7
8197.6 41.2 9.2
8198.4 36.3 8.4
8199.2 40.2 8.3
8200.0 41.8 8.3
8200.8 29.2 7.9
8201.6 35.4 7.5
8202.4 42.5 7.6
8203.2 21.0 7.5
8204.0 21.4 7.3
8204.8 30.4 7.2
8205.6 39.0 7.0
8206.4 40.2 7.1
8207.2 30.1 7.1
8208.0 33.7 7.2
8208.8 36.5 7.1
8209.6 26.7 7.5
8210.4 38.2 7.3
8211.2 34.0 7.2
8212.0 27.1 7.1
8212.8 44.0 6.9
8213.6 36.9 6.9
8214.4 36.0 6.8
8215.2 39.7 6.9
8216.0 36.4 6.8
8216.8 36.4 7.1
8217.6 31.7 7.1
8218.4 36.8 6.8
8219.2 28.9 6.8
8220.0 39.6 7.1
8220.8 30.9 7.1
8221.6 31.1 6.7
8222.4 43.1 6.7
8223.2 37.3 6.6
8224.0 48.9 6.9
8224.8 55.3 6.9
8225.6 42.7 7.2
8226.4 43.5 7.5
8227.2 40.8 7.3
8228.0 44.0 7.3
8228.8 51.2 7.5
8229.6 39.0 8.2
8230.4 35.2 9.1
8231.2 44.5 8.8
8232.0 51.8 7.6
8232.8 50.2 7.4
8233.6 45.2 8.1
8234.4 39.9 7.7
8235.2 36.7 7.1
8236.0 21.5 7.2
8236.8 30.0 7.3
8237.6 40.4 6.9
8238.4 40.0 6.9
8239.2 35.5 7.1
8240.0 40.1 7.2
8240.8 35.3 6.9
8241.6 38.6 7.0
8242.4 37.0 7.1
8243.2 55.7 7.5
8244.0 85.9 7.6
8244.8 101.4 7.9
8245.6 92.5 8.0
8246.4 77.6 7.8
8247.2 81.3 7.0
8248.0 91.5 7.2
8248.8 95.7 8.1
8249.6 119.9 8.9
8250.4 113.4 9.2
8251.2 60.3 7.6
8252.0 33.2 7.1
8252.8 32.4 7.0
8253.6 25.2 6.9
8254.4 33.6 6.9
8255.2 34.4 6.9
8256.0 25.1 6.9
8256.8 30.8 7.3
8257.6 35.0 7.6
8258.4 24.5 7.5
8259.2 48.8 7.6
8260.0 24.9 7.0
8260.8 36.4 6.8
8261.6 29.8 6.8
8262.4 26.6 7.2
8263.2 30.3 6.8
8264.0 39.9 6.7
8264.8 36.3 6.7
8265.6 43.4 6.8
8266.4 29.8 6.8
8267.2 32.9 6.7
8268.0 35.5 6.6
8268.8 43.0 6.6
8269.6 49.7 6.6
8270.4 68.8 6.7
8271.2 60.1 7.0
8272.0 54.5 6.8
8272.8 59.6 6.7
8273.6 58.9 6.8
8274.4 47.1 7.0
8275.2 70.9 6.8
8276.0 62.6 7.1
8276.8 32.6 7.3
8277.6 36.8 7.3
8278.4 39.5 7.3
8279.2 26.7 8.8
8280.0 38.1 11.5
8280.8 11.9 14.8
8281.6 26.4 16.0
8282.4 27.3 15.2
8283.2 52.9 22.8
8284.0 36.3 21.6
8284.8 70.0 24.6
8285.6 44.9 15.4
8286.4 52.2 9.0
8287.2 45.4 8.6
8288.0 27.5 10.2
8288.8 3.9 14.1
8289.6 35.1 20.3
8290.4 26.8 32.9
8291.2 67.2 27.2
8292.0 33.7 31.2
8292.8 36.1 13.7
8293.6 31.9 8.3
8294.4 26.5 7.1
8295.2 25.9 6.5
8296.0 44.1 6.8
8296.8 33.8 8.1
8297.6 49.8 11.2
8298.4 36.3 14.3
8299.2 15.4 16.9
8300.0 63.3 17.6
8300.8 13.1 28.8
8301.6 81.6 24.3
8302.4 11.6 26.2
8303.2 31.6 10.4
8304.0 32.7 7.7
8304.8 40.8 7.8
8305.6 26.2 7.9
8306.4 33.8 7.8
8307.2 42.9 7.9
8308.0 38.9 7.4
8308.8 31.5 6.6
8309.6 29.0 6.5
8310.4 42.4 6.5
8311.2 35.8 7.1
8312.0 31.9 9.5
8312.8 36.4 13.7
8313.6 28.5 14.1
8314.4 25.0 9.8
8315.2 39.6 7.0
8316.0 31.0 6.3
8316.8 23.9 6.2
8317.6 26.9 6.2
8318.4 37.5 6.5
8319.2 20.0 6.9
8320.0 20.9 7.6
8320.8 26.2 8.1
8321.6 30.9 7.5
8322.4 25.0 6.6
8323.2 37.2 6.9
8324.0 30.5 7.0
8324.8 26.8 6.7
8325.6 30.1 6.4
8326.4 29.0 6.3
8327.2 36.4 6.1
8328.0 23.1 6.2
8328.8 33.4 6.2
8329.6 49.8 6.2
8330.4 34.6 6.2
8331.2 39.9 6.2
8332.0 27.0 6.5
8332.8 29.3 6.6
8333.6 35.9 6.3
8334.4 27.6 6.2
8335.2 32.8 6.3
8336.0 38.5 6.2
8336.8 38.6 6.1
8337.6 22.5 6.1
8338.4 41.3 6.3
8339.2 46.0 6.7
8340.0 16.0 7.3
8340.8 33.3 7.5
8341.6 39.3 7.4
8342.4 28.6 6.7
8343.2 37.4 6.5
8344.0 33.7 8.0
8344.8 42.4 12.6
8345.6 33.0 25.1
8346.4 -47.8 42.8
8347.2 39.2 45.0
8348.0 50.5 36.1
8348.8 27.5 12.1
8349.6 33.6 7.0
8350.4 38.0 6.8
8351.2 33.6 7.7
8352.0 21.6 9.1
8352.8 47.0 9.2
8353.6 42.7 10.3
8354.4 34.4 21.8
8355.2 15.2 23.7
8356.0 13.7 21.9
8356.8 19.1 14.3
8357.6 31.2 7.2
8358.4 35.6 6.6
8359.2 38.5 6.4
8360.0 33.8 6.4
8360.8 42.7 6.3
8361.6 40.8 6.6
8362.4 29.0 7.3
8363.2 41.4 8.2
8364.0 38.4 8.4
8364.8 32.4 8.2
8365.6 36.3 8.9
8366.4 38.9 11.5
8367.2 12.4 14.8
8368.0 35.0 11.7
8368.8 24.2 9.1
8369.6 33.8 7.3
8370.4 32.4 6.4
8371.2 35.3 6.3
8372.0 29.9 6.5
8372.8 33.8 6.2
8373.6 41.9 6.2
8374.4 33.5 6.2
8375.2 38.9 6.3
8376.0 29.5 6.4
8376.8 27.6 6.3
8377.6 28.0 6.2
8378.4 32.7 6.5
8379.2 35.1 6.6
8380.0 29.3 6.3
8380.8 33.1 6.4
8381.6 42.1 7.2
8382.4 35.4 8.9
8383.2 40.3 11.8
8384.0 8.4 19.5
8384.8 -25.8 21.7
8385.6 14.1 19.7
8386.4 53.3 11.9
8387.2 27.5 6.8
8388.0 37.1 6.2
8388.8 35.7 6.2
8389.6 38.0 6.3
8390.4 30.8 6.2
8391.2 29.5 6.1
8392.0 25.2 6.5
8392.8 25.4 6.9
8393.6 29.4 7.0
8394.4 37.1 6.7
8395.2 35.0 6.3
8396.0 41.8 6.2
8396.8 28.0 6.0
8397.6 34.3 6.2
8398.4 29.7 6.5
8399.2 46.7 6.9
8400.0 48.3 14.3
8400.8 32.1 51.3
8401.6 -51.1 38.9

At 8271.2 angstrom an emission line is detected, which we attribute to [N II]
